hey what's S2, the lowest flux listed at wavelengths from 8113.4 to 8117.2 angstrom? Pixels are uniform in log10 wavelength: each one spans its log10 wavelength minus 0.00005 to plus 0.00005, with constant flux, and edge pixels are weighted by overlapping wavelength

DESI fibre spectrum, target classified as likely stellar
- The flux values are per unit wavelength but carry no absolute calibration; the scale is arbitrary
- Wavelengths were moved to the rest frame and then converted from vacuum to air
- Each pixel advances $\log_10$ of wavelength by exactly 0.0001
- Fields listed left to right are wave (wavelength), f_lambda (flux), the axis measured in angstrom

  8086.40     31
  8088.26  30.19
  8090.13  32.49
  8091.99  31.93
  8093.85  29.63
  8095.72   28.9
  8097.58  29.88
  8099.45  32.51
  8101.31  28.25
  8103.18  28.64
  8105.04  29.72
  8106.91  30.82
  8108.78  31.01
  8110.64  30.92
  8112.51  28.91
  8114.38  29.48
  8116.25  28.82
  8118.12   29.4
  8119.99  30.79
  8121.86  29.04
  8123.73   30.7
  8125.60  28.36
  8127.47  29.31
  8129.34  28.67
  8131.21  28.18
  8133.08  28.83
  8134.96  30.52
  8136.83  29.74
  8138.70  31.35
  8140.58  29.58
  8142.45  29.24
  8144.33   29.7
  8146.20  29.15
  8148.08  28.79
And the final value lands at 28.82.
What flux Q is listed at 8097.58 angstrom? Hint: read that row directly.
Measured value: 29.88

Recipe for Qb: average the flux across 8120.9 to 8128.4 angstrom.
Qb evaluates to 29.4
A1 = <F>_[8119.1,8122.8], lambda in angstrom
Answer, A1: 29.9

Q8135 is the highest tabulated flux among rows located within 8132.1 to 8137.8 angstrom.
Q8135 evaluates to 30.52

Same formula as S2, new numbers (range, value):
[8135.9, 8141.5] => 29.58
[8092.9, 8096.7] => 28.9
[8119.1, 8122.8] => 29.04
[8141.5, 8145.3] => 29.24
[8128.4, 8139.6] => 28.18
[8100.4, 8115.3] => 28.25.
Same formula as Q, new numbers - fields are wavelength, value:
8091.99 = 31.93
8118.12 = 29.4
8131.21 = 28.18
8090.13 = 32.49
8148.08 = 28.79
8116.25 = 28.82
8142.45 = 29.24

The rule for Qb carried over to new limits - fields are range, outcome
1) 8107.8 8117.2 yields 29.8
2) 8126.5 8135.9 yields 29.1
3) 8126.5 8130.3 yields 29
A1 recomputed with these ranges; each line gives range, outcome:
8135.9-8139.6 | 30.6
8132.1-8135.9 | 29.6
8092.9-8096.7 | 29.3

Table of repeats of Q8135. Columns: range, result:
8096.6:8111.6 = 32.51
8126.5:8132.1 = 29.31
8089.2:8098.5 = 32.49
